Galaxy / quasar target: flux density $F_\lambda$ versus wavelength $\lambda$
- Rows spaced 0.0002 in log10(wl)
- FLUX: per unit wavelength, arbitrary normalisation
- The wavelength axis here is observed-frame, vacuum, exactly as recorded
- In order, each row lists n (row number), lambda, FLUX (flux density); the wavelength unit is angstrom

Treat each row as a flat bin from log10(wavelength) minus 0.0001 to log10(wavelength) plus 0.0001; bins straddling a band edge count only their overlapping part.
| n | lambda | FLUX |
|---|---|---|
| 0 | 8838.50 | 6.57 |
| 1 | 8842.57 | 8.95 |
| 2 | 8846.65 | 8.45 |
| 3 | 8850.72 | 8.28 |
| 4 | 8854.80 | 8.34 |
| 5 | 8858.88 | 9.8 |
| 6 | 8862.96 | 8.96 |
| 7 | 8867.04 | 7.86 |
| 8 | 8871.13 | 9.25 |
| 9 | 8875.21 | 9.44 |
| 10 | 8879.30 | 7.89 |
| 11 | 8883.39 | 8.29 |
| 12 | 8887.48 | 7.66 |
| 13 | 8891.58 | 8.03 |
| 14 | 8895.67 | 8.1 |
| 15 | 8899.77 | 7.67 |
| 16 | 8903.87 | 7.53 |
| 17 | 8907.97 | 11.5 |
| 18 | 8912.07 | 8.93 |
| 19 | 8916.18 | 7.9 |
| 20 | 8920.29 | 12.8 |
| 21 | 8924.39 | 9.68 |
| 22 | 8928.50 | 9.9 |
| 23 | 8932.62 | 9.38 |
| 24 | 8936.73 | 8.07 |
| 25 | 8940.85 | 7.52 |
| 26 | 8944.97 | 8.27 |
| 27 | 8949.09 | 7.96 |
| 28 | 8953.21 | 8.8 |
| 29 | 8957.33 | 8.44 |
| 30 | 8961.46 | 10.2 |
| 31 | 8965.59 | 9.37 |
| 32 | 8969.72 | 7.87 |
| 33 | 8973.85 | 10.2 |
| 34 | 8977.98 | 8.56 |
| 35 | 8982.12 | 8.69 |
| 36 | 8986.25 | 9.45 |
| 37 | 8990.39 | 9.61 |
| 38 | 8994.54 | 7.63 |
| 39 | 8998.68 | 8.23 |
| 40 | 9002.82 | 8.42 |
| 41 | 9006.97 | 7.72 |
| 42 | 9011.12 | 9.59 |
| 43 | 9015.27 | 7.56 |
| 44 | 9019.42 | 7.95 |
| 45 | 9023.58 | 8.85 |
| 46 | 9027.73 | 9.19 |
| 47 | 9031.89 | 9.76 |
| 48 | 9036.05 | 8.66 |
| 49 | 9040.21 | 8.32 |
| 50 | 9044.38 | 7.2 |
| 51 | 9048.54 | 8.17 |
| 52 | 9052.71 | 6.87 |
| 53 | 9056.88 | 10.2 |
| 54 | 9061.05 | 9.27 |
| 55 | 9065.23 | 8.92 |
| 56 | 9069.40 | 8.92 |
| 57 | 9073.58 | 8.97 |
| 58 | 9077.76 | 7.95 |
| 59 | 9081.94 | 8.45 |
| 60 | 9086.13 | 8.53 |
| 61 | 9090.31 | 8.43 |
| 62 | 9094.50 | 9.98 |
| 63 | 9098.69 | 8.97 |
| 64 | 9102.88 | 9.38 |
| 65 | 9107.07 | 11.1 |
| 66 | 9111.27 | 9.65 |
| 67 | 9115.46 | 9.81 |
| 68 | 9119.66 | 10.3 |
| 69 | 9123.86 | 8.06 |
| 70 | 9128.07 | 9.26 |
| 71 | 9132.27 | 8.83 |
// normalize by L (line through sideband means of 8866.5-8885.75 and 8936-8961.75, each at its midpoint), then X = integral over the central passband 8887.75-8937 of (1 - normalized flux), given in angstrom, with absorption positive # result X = -3.7 angstrom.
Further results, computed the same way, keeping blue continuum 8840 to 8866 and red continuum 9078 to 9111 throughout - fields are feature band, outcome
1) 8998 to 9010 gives 1.06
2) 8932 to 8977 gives 1.08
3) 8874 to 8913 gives 1.45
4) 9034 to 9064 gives 2.36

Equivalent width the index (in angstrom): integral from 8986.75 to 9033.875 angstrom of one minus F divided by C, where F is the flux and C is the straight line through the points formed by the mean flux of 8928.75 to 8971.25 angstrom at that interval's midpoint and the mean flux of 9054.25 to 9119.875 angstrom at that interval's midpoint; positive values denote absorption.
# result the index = 1.6 angstrom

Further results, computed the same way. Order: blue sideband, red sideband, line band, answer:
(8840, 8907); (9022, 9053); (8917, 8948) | -3.0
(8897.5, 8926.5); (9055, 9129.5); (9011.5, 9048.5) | 3.3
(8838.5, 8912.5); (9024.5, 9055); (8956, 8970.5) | -1.1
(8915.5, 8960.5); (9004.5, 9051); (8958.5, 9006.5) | -0.7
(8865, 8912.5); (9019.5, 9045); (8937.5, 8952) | 1.0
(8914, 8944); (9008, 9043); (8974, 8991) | -0.4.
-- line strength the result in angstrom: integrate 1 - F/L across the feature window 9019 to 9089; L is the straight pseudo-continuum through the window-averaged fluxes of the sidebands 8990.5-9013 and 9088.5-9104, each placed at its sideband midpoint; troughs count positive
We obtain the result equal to 1.8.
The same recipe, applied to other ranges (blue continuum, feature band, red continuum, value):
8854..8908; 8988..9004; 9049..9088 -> 0.18 angstrom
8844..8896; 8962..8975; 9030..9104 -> -0.89 angstrom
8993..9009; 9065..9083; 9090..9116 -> 1.14 angstrom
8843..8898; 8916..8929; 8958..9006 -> -2.58 angstrom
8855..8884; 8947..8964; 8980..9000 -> -0.22 angstrom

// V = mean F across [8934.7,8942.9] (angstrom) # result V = 7.79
